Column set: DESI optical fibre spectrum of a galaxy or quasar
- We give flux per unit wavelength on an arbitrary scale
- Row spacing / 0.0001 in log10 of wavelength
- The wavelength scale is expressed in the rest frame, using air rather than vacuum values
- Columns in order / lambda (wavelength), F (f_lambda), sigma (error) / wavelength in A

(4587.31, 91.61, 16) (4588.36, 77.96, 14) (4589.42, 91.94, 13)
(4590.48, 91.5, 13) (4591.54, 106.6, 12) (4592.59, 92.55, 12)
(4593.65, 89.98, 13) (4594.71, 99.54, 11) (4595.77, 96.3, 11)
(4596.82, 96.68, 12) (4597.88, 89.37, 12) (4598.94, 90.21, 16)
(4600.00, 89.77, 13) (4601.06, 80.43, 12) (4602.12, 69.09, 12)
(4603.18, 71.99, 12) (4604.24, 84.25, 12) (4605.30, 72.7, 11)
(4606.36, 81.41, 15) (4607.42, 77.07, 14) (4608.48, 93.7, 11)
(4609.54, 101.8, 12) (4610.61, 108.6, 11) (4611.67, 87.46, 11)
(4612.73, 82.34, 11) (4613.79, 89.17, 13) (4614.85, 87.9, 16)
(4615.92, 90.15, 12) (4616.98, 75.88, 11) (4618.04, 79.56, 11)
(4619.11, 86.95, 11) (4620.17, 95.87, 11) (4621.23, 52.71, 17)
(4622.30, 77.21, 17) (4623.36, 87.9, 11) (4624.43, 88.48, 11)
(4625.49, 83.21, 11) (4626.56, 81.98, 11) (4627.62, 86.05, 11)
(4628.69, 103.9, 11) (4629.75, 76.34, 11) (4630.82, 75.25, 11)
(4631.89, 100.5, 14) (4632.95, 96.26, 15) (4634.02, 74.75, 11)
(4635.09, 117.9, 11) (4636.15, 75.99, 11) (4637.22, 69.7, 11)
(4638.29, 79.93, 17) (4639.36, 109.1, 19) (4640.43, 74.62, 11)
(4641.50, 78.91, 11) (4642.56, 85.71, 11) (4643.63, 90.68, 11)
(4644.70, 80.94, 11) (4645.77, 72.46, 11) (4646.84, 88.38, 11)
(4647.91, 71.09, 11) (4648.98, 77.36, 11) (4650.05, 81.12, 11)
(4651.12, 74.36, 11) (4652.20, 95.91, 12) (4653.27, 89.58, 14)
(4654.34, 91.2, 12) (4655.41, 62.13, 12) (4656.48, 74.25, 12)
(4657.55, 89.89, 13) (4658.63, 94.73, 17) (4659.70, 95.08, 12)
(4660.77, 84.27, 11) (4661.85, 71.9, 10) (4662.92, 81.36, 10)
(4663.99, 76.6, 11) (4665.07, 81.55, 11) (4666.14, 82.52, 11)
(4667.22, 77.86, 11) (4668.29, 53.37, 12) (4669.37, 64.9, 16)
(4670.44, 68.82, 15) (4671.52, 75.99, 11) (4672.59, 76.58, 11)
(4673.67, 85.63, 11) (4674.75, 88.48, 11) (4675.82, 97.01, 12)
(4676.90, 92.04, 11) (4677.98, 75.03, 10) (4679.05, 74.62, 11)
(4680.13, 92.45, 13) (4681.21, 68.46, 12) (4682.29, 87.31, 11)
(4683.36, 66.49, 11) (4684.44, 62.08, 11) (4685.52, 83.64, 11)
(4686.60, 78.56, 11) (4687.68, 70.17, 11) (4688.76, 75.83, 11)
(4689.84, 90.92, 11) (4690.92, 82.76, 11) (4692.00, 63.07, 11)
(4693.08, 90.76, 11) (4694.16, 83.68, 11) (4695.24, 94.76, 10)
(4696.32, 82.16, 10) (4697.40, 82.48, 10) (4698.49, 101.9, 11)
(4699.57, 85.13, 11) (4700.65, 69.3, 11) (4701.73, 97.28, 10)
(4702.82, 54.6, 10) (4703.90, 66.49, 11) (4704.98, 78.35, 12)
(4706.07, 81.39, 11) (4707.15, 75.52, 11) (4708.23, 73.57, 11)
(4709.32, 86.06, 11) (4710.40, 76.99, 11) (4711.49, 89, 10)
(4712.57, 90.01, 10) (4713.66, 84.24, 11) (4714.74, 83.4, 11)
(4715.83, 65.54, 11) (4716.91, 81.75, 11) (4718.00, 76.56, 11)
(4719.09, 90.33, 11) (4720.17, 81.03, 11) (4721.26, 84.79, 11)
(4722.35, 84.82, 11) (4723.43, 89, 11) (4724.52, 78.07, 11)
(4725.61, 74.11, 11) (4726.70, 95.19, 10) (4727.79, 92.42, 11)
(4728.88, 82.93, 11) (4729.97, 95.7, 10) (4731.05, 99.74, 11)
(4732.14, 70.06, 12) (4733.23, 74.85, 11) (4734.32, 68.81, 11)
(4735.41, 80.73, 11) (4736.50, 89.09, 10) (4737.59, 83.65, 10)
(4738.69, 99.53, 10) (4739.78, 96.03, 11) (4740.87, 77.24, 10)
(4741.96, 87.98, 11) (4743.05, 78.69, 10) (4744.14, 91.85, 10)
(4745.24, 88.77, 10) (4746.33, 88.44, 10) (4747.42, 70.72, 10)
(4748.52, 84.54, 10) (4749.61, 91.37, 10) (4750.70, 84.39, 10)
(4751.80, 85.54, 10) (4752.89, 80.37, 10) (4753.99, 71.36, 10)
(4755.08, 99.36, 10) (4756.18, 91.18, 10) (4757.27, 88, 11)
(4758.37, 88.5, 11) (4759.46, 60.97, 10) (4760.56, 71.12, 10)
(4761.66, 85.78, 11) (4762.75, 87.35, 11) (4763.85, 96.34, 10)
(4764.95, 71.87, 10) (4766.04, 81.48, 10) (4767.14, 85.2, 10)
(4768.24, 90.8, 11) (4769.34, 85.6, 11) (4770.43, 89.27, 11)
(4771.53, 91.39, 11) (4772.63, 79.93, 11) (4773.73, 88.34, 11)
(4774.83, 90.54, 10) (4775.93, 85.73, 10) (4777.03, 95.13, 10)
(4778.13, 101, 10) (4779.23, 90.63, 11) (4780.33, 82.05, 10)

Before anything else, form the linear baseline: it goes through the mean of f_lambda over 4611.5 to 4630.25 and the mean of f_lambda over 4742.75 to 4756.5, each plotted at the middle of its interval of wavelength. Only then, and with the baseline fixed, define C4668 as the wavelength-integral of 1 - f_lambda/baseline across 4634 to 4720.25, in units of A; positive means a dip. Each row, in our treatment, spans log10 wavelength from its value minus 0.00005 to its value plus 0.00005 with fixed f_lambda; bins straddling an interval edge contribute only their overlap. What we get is 3.7 A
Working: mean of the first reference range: 84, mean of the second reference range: 85.1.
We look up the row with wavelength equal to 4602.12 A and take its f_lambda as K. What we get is 69.09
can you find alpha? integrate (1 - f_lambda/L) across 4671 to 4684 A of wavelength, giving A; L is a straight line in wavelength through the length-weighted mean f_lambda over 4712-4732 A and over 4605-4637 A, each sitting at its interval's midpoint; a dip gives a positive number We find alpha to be 0.59 A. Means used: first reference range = 86.2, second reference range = 84.7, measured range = 81.6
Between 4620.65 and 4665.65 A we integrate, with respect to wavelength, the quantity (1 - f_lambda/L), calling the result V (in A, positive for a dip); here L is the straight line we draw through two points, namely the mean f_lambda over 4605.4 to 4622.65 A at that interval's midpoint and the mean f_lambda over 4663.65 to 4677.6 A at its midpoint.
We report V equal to -0.89 A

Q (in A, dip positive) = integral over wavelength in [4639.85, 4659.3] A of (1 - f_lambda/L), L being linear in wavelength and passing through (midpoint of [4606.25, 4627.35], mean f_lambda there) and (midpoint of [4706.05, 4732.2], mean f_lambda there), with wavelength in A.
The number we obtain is 0.7 A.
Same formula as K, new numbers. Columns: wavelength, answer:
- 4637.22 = 69.7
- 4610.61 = 108.6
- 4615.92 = 90.15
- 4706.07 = 81.39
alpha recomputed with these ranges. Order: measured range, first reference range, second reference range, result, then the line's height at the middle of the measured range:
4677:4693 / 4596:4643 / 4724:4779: 1.5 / 85.4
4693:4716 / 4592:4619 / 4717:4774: 1.0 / 85.3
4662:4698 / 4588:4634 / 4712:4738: 2.4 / 84.7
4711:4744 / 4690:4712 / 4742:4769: -0.7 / 82.4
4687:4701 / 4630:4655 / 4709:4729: 0.2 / 83.8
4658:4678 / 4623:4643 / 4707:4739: 1.2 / 85.3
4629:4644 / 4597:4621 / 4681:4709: -0.5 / 83.4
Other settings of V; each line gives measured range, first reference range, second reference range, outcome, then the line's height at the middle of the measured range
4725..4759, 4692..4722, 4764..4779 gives -0.2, 84.8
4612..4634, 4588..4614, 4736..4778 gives 0.9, 88.1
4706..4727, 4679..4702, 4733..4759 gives 0.3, 82.9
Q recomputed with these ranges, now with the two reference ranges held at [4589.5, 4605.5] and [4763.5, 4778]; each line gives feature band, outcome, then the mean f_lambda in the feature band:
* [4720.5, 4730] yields 0.2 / 85.6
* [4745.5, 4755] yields 0.5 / 83.2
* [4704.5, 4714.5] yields 0.7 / 81.8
